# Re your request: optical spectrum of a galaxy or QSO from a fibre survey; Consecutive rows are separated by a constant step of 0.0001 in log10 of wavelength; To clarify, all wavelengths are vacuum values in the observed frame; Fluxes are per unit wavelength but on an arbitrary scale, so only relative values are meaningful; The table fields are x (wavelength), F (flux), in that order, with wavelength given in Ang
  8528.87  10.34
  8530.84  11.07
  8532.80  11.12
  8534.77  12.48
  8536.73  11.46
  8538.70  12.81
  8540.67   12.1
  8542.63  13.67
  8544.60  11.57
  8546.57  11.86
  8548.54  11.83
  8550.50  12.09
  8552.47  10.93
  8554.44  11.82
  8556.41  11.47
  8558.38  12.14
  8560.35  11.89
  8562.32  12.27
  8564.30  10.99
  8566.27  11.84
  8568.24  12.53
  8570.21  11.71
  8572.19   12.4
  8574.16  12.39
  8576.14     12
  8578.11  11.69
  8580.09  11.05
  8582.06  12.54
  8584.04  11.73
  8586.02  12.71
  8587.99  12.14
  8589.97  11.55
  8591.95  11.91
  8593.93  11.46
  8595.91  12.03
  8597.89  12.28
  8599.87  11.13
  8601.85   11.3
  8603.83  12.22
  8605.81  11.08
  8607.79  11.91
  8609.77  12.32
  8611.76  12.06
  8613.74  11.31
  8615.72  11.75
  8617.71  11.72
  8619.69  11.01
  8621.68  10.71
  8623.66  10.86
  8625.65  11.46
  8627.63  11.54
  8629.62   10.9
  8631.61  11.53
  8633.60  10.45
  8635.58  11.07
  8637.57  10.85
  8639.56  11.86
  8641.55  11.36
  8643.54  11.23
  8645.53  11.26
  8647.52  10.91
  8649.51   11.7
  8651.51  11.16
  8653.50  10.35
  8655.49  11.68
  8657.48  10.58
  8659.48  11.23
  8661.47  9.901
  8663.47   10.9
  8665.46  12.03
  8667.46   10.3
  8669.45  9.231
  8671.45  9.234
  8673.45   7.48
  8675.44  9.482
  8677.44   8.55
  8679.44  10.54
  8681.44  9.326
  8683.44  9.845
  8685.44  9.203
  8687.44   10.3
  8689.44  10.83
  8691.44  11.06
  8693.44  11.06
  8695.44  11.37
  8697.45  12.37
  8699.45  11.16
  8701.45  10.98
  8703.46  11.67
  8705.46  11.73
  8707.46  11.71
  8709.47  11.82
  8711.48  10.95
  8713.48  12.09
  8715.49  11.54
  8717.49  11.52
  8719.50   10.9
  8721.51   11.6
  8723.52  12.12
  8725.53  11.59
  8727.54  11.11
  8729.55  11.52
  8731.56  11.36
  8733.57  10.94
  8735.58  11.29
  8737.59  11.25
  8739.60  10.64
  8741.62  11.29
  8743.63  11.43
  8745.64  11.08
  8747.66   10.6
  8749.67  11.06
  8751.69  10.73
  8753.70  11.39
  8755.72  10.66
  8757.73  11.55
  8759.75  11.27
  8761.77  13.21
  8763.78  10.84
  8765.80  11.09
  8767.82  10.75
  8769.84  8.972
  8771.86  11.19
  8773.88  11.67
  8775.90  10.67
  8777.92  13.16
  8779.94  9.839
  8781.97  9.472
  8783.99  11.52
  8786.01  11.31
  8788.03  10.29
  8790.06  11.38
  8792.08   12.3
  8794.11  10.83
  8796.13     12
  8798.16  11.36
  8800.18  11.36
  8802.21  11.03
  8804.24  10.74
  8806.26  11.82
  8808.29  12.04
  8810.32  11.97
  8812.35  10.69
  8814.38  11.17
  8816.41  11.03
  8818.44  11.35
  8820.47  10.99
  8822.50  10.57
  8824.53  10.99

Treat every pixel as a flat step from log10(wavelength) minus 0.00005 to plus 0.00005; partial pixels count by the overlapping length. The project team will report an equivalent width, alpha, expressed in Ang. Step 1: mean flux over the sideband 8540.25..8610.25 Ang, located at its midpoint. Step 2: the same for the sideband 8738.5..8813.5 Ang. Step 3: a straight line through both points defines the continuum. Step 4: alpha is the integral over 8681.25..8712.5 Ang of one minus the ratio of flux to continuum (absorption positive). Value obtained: 1.2 Ang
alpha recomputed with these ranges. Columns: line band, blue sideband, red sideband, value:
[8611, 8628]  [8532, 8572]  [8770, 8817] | 0.54 Ang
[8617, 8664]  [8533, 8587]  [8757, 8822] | 2.50 Ang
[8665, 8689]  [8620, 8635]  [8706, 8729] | 3.66 Ang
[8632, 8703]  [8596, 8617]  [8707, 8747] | 5.82 Ang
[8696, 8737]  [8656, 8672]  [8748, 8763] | -1.86 Ang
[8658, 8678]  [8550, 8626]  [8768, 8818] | 2.85 Ang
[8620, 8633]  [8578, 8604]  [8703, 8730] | 0.68 Ang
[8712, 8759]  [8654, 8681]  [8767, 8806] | -2.79 Ang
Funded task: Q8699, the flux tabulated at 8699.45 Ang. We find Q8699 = 11.16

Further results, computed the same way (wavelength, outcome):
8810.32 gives 11.97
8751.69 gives 10.73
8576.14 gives 12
